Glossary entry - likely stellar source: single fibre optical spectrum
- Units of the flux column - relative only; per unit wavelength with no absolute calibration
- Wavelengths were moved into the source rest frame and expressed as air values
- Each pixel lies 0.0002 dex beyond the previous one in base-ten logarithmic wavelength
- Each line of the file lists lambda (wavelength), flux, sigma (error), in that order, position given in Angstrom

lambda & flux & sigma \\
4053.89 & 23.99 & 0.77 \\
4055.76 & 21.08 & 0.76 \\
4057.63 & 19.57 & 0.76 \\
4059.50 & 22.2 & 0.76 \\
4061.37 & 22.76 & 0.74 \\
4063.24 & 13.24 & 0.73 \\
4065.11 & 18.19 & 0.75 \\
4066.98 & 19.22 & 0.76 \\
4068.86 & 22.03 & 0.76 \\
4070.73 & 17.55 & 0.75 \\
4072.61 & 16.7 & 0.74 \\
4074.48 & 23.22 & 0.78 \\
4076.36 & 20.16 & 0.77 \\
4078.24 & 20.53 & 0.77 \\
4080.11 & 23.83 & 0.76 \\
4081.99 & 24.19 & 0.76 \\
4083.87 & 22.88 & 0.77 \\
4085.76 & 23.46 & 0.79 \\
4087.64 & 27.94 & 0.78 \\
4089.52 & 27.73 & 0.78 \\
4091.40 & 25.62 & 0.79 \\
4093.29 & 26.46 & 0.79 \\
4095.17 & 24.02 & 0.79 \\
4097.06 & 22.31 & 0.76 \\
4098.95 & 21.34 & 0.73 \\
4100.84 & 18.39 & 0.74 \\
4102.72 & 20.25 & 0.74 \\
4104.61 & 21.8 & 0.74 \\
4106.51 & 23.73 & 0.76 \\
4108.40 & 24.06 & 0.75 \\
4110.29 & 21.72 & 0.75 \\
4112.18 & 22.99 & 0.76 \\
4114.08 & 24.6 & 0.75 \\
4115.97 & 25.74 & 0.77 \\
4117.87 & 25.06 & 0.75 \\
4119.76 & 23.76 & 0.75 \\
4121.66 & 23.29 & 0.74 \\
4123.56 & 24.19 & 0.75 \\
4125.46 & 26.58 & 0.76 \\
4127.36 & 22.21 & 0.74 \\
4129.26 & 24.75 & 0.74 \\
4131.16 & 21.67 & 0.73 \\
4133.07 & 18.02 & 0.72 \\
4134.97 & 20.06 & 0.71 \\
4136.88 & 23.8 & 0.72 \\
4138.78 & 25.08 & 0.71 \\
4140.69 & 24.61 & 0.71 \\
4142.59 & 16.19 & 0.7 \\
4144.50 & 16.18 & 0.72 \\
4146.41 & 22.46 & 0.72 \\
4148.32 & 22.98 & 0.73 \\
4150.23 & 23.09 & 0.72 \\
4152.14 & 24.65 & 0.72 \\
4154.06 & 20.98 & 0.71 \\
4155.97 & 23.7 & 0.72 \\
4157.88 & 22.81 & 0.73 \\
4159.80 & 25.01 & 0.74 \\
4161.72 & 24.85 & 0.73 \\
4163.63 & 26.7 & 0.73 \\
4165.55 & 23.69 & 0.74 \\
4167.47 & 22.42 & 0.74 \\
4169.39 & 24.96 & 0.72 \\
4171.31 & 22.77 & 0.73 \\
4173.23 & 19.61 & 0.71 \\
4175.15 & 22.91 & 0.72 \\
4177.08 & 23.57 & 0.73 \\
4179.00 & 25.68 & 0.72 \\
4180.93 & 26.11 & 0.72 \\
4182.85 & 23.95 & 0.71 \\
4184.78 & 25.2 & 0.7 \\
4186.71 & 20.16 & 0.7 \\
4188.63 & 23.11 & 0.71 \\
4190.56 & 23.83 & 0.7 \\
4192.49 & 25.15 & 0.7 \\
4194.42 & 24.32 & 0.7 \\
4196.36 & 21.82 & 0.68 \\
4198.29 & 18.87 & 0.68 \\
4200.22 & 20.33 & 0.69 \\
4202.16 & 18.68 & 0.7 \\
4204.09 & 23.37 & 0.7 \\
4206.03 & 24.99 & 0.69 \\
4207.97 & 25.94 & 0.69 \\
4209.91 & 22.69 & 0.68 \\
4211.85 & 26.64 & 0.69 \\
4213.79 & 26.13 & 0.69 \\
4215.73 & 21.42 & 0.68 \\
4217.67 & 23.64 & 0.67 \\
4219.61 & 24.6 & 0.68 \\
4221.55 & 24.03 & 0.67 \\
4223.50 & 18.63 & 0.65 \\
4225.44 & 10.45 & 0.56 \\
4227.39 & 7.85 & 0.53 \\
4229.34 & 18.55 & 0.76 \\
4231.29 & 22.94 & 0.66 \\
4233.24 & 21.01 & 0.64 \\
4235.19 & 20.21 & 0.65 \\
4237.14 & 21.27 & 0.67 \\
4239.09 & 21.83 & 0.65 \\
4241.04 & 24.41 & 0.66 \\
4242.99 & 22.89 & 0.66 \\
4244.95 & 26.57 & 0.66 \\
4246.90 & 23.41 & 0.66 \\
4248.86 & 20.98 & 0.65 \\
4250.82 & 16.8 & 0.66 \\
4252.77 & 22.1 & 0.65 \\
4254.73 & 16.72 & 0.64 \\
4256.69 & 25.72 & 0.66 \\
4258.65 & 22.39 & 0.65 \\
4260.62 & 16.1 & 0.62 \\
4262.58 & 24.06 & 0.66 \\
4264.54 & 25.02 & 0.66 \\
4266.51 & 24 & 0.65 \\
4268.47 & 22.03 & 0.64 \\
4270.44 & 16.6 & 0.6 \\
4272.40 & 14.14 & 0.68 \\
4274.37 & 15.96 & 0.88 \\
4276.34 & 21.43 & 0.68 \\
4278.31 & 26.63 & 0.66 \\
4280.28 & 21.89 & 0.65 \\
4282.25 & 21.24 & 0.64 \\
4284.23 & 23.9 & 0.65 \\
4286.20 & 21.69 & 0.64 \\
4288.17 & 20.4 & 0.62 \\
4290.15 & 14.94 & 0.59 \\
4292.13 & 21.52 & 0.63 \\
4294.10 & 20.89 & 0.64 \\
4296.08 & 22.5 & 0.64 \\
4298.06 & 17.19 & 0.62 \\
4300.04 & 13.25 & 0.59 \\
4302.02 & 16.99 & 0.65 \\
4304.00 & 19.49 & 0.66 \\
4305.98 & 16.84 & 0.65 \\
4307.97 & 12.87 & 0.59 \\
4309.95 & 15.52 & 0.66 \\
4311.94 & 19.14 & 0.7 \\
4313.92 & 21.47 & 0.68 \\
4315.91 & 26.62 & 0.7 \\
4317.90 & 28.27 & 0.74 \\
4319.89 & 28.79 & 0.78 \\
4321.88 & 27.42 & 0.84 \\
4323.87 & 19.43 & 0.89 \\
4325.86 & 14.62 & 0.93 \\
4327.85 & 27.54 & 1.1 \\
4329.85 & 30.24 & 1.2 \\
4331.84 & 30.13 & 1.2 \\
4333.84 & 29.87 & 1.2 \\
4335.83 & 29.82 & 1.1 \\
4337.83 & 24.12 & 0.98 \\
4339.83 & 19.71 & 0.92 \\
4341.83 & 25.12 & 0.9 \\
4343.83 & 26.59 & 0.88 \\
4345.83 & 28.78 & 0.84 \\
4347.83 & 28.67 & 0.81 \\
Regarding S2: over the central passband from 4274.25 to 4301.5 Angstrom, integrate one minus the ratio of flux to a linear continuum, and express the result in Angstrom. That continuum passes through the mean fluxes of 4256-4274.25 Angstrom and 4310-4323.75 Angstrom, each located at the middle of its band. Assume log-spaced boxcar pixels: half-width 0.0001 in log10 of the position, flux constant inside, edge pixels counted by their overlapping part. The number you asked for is 2.36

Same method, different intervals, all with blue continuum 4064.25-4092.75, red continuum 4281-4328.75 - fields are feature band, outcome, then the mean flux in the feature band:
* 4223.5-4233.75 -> 2.4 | 16.2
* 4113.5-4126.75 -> -1.6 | 24.7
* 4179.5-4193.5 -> -1.7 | 24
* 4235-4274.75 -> -0.5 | 21.2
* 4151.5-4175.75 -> -2.1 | 23.5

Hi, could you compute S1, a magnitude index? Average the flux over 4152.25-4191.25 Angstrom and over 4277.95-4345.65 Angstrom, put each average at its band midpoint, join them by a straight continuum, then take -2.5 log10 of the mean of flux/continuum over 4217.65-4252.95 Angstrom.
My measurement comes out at 0.124 mag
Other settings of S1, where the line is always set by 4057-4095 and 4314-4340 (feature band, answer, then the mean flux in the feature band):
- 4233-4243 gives 0.121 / 21.9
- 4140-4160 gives 0.058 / 21.9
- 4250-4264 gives 0.195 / 20.7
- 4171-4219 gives 0.027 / 23.3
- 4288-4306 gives 0.352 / 18.4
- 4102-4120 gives -0.042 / 23.4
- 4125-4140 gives 0.008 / 22.7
